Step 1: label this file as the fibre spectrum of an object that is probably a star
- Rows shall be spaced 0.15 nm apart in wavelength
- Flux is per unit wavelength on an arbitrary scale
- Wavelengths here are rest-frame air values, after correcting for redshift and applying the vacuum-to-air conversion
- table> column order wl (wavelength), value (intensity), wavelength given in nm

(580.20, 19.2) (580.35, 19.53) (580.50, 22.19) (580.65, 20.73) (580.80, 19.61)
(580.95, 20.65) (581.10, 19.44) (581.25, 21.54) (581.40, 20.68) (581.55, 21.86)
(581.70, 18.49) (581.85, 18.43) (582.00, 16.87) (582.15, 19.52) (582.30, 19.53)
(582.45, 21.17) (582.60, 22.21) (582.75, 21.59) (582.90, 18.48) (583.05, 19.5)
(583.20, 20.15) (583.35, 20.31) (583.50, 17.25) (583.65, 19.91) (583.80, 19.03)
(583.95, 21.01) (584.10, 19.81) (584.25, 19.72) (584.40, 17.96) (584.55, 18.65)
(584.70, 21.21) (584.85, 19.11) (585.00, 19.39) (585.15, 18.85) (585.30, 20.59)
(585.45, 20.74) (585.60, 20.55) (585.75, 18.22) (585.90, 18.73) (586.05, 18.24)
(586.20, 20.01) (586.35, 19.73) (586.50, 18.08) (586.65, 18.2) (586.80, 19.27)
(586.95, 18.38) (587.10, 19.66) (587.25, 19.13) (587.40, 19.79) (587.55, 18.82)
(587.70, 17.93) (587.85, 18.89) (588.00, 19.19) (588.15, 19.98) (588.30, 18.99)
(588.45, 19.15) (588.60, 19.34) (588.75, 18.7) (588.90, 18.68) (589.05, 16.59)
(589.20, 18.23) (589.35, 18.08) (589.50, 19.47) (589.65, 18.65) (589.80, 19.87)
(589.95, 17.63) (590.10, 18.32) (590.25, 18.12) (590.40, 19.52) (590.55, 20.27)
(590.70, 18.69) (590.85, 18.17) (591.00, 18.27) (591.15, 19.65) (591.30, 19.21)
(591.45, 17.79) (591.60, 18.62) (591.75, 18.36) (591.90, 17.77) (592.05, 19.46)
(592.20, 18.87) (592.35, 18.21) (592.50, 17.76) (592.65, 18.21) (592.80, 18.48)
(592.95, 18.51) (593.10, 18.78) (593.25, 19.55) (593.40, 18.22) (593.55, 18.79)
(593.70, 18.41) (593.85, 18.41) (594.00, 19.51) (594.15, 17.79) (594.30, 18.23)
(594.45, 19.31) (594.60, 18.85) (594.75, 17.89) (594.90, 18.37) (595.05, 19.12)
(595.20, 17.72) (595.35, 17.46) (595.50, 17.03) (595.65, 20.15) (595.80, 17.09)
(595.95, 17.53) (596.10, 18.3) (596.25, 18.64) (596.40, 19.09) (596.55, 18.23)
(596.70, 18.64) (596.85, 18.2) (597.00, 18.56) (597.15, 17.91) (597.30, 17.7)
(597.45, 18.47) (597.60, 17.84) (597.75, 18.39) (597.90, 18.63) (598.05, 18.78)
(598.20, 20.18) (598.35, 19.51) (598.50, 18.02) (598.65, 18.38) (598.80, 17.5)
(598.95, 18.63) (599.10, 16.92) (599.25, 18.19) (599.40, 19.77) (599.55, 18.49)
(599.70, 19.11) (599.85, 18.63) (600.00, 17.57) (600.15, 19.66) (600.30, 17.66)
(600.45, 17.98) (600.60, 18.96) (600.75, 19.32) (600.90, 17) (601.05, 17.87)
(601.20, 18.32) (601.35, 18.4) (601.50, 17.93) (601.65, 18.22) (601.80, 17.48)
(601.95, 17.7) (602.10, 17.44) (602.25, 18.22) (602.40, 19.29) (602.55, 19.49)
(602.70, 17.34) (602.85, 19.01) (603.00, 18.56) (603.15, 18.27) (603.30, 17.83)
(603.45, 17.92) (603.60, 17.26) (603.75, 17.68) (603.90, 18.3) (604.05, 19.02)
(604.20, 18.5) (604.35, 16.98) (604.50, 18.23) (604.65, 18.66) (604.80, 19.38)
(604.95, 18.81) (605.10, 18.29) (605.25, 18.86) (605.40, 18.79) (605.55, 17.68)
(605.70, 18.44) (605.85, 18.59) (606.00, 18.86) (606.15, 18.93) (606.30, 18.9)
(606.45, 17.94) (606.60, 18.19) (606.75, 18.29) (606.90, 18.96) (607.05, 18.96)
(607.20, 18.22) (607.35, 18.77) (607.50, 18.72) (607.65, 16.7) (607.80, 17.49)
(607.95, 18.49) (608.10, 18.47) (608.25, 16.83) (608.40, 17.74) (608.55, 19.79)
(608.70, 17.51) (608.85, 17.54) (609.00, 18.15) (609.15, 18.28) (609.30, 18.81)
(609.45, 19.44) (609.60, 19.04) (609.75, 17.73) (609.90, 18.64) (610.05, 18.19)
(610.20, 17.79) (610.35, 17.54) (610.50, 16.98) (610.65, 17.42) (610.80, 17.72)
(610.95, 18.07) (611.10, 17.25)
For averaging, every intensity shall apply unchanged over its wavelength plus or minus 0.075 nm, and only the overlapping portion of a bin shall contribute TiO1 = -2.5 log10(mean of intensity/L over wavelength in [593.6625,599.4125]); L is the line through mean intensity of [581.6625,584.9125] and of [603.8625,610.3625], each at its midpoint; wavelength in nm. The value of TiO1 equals 0.03 mag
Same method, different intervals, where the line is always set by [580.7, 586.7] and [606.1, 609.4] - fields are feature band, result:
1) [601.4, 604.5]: 0.02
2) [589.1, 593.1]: 0.03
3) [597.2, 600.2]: 0.02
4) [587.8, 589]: 0.02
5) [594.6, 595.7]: 0.04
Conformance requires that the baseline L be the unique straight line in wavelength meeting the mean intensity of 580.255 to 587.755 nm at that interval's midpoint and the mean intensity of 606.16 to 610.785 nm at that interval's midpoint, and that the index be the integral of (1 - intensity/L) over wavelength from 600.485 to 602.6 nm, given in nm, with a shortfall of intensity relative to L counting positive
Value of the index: 0.04 nm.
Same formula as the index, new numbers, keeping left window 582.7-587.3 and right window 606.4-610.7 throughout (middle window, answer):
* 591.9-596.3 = 0.11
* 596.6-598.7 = 0.02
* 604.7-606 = -0.02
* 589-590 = 0.04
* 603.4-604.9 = 0.02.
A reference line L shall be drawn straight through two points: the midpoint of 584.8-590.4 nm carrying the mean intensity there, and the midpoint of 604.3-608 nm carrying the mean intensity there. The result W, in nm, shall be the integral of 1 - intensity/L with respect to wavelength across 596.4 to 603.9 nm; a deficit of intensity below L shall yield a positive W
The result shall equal 0.11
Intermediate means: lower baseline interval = 19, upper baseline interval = 18.4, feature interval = 18.3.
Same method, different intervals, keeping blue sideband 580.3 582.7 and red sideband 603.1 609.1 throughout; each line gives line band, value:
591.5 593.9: 0.10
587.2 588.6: 0.04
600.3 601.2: 0.02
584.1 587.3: 0.09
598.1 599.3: 0.03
